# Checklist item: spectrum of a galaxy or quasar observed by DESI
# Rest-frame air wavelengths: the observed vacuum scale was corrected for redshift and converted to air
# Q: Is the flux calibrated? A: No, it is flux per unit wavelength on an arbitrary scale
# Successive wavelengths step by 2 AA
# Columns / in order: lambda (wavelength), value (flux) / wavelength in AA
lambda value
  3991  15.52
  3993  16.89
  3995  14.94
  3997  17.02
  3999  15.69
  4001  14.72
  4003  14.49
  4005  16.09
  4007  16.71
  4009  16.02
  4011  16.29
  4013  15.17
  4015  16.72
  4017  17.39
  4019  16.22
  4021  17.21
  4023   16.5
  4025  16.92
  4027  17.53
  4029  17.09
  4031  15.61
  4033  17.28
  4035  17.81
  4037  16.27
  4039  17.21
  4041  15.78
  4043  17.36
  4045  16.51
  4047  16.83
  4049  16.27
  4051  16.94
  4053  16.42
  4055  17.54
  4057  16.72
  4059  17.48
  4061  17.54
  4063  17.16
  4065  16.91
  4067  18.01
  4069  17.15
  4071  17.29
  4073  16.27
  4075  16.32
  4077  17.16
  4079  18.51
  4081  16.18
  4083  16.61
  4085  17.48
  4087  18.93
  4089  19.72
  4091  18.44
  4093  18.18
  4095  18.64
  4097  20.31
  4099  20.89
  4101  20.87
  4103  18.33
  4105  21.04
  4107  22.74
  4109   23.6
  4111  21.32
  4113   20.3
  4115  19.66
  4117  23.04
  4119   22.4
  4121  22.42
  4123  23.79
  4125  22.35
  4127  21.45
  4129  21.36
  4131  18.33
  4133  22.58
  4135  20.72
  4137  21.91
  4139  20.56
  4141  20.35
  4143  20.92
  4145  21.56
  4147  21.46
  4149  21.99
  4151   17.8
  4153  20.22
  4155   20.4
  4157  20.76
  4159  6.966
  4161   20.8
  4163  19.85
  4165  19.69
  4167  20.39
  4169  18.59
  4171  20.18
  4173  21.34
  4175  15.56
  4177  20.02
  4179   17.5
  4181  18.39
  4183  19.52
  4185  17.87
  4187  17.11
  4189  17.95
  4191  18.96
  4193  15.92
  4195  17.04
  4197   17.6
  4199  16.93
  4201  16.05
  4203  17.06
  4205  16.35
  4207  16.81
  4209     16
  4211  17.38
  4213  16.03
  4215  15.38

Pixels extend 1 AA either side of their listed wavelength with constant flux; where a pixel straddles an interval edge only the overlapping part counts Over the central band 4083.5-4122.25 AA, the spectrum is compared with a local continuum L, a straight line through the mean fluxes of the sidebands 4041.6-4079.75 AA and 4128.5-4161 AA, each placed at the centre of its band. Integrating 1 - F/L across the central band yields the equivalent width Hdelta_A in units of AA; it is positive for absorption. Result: -4.03 AA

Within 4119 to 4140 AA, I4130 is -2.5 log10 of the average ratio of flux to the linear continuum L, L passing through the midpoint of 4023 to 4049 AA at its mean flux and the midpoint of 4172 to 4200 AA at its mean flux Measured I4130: -0.23 mag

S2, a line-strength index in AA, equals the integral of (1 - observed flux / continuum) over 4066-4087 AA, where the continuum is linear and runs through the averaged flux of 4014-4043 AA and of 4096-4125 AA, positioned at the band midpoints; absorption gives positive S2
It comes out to 2.6 AA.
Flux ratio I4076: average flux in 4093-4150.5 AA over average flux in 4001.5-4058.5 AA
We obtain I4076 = 1.3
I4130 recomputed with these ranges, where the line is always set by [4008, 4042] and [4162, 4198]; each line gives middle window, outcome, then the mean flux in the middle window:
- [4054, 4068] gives -0.02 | 17.3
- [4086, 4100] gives -0.11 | 19.3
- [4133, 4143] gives -0.17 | 21.1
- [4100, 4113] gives -0.20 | 21.2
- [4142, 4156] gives -0.14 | 20.6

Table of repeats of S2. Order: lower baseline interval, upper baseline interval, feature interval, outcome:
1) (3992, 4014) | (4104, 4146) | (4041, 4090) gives 4.1 AA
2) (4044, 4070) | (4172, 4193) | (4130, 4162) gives -3.4 AA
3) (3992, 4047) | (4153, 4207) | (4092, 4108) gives -2.7 AA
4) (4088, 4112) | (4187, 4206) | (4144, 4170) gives -1.2 AA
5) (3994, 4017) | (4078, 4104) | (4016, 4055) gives 0.1 AA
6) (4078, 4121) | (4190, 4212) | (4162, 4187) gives -1.8 AA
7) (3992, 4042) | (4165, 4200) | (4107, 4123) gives -4.1 AA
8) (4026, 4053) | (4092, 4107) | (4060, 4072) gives 0.6 AA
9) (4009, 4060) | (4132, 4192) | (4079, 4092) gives -0.1 AA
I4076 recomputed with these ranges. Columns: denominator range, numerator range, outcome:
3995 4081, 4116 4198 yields 1.18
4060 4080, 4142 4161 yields 1.11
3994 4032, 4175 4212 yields 1.07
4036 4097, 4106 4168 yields 1.20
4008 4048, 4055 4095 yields 1.05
